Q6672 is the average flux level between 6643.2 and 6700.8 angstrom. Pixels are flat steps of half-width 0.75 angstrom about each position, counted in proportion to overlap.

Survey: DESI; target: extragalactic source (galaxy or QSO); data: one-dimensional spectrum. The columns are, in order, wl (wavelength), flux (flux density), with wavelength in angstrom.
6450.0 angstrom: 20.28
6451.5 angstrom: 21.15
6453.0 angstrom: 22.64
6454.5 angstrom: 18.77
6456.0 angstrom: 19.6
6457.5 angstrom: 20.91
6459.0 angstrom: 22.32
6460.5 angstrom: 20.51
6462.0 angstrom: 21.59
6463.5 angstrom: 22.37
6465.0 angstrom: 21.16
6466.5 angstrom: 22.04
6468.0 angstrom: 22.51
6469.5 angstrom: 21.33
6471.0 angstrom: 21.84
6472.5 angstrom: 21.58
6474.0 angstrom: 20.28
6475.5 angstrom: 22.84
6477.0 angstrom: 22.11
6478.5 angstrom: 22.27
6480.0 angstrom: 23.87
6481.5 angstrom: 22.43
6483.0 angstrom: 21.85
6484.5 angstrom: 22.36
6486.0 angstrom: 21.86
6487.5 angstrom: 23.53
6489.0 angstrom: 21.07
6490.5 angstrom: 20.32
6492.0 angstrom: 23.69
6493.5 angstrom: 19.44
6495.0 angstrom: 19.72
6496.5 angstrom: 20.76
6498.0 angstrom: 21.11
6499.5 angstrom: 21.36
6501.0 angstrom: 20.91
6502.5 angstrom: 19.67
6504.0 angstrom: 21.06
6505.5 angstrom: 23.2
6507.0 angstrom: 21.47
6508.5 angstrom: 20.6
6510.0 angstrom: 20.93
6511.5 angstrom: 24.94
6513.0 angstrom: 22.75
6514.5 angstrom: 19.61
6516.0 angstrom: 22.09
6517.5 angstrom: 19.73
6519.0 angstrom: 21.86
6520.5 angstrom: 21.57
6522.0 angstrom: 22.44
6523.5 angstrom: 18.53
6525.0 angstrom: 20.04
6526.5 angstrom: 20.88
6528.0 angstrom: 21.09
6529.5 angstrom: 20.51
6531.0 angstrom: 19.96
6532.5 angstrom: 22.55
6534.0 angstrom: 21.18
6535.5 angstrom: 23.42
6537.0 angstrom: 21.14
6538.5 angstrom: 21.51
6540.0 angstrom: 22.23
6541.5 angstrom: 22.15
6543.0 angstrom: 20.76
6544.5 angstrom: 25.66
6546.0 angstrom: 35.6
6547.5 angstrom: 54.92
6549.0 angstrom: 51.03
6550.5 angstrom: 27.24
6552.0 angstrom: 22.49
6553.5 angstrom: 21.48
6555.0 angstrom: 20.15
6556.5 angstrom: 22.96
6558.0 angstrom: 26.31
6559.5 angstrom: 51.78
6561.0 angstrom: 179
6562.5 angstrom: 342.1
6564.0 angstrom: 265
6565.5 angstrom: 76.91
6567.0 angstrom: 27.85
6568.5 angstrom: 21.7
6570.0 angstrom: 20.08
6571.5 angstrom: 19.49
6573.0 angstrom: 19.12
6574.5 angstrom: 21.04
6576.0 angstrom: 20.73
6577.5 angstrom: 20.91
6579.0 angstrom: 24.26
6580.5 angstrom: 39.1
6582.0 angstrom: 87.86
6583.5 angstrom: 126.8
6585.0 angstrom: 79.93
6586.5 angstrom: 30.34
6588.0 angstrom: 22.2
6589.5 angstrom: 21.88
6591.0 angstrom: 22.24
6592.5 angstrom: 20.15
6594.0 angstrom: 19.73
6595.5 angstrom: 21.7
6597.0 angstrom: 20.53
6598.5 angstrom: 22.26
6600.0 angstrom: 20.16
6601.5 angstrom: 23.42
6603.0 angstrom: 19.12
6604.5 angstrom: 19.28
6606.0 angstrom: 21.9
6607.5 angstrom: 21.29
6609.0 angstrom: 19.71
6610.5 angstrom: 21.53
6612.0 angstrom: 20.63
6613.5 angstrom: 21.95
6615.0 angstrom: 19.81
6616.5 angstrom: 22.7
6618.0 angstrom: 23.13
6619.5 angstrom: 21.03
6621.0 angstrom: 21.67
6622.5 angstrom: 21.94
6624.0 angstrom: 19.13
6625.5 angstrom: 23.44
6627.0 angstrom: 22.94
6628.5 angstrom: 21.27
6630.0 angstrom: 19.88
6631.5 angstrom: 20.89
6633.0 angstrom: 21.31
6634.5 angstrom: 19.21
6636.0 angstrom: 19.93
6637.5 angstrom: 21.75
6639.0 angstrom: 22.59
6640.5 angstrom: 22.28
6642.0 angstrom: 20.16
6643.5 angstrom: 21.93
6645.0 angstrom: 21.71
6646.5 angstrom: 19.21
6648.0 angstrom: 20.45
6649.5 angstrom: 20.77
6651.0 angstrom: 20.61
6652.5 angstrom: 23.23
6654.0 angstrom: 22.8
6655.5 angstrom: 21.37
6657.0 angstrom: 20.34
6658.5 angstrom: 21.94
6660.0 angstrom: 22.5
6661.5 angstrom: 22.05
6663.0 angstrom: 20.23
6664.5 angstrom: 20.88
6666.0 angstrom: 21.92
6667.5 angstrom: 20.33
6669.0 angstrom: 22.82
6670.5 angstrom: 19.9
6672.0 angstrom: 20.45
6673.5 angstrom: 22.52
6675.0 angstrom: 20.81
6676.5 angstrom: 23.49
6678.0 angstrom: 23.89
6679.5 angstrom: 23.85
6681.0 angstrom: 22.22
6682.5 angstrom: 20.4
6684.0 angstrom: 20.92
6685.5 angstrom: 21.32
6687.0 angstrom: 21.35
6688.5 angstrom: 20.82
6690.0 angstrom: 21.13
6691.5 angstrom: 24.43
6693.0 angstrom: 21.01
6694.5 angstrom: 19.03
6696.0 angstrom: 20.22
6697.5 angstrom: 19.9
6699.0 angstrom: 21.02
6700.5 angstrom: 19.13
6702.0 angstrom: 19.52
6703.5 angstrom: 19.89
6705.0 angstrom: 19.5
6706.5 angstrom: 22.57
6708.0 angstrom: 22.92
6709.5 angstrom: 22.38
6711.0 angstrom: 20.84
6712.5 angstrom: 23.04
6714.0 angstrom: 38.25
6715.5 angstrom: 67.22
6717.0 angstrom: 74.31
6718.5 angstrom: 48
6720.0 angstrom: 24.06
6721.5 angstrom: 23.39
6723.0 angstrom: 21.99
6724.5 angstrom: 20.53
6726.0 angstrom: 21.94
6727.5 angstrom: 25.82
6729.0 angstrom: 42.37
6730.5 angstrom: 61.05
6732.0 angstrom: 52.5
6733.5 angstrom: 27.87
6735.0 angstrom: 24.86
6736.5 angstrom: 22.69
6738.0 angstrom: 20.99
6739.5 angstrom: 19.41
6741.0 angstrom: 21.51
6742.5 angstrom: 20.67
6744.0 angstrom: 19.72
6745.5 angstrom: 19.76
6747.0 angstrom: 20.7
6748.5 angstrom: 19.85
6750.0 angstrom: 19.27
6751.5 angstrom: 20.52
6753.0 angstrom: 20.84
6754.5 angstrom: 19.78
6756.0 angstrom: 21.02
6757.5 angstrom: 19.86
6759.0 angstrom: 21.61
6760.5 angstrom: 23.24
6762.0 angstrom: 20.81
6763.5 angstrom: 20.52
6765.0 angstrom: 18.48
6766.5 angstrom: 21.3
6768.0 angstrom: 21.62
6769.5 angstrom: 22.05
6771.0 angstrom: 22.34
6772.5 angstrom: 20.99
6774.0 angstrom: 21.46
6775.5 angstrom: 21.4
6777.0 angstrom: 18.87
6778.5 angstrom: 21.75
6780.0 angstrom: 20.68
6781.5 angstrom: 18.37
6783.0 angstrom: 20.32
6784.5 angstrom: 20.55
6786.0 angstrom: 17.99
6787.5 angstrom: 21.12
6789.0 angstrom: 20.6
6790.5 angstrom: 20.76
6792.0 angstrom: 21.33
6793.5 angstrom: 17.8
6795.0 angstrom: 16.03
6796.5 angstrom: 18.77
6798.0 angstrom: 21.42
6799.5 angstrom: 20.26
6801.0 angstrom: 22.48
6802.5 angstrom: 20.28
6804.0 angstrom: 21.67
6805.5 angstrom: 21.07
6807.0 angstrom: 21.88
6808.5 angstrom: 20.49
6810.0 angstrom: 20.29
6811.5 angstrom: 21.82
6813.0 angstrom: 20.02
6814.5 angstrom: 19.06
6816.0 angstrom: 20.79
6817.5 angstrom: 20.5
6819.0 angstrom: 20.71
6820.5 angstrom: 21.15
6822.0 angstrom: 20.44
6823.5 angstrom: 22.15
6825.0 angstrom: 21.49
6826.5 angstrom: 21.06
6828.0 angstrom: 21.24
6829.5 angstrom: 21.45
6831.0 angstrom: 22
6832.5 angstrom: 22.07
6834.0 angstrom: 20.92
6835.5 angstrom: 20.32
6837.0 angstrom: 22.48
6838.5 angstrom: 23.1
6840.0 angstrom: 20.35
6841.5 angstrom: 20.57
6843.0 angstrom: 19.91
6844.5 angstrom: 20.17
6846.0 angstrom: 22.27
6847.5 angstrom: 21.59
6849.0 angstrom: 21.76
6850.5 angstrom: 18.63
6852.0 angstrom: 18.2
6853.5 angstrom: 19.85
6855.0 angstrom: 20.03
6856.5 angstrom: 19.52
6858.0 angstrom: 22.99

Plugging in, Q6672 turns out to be 21.4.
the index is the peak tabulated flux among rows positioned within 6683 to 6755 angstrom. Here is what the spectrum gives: 74.31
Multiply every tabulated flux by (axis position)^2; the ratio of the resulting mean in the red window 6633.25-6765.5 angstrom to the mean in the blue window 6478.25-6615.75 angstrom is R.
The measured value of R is 0.74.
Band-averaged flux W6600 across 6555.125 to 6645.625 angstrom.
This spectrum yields 39.1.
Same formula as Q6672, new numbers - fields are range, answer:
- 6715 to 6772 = 27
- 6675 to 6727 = 25.6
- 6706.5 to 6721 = 36.8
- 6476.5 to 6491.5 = 22.2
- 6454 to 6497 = 21.6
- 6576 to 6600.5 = 37.2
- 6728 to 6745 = 30.1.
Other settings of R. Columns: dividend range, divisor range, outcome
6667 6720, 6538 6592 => 0.49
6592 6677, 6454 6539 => 1.03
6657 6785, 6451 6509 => 1.21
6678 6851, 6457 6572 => 0.74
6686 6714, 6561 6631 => 0.53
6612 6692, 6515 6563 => 0.58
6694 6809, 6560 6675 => 0.72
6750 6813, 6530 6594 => 0.45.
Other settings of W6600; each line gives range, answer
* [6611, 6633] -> 21.5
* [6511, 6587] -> 44.3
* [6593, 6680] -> 21.3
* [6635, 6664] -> 21.3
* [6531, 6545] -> 22.1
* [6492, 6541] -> 21.2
